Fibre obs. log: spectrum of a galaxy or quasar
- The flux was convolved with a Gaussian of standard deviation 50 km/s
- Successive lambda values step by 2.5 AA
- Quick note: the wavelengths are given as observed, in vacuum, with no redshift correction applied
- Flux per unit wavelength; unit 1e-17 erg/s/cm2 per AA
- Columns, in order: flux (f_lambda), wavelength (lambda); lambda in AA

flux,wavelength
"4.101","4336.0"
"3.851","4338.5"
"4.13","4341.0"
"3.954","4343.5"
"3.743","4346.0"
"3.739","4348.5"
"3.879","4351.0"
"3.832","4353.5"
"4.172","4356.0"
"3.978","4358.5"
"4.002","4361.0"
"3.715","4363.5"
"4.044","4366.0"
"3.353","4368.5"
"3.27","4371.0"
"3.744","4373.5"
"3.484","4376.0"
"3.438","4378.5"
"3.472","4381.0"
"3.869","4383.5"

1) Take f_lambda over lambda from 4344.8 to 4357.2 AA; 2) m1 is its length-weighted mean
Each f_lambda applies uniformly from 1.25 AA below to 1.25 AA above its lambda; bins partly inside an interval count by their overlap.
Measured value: 3.87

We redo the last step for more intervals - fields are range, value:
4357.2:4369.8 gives 3.82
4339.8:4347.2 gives 3.94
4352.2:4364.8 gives 3.94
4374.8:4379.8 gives 3.46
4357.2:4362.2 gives 3.99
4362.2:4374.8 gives 3.63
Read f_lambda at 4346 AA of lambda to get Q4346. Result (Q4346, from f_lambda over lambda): 3.743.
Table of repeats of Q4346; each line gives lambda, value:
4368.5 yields 3.353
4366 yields 4.044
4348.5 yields 3.739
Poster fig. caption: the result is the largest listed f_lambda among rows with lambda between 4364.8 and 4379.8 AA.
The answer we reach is 4.044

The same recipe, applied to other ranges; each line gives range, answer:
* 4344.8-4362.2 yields 4.172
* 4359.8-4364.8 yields 4.002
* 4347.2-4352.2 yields 3.879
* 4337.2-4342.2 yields 4.13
